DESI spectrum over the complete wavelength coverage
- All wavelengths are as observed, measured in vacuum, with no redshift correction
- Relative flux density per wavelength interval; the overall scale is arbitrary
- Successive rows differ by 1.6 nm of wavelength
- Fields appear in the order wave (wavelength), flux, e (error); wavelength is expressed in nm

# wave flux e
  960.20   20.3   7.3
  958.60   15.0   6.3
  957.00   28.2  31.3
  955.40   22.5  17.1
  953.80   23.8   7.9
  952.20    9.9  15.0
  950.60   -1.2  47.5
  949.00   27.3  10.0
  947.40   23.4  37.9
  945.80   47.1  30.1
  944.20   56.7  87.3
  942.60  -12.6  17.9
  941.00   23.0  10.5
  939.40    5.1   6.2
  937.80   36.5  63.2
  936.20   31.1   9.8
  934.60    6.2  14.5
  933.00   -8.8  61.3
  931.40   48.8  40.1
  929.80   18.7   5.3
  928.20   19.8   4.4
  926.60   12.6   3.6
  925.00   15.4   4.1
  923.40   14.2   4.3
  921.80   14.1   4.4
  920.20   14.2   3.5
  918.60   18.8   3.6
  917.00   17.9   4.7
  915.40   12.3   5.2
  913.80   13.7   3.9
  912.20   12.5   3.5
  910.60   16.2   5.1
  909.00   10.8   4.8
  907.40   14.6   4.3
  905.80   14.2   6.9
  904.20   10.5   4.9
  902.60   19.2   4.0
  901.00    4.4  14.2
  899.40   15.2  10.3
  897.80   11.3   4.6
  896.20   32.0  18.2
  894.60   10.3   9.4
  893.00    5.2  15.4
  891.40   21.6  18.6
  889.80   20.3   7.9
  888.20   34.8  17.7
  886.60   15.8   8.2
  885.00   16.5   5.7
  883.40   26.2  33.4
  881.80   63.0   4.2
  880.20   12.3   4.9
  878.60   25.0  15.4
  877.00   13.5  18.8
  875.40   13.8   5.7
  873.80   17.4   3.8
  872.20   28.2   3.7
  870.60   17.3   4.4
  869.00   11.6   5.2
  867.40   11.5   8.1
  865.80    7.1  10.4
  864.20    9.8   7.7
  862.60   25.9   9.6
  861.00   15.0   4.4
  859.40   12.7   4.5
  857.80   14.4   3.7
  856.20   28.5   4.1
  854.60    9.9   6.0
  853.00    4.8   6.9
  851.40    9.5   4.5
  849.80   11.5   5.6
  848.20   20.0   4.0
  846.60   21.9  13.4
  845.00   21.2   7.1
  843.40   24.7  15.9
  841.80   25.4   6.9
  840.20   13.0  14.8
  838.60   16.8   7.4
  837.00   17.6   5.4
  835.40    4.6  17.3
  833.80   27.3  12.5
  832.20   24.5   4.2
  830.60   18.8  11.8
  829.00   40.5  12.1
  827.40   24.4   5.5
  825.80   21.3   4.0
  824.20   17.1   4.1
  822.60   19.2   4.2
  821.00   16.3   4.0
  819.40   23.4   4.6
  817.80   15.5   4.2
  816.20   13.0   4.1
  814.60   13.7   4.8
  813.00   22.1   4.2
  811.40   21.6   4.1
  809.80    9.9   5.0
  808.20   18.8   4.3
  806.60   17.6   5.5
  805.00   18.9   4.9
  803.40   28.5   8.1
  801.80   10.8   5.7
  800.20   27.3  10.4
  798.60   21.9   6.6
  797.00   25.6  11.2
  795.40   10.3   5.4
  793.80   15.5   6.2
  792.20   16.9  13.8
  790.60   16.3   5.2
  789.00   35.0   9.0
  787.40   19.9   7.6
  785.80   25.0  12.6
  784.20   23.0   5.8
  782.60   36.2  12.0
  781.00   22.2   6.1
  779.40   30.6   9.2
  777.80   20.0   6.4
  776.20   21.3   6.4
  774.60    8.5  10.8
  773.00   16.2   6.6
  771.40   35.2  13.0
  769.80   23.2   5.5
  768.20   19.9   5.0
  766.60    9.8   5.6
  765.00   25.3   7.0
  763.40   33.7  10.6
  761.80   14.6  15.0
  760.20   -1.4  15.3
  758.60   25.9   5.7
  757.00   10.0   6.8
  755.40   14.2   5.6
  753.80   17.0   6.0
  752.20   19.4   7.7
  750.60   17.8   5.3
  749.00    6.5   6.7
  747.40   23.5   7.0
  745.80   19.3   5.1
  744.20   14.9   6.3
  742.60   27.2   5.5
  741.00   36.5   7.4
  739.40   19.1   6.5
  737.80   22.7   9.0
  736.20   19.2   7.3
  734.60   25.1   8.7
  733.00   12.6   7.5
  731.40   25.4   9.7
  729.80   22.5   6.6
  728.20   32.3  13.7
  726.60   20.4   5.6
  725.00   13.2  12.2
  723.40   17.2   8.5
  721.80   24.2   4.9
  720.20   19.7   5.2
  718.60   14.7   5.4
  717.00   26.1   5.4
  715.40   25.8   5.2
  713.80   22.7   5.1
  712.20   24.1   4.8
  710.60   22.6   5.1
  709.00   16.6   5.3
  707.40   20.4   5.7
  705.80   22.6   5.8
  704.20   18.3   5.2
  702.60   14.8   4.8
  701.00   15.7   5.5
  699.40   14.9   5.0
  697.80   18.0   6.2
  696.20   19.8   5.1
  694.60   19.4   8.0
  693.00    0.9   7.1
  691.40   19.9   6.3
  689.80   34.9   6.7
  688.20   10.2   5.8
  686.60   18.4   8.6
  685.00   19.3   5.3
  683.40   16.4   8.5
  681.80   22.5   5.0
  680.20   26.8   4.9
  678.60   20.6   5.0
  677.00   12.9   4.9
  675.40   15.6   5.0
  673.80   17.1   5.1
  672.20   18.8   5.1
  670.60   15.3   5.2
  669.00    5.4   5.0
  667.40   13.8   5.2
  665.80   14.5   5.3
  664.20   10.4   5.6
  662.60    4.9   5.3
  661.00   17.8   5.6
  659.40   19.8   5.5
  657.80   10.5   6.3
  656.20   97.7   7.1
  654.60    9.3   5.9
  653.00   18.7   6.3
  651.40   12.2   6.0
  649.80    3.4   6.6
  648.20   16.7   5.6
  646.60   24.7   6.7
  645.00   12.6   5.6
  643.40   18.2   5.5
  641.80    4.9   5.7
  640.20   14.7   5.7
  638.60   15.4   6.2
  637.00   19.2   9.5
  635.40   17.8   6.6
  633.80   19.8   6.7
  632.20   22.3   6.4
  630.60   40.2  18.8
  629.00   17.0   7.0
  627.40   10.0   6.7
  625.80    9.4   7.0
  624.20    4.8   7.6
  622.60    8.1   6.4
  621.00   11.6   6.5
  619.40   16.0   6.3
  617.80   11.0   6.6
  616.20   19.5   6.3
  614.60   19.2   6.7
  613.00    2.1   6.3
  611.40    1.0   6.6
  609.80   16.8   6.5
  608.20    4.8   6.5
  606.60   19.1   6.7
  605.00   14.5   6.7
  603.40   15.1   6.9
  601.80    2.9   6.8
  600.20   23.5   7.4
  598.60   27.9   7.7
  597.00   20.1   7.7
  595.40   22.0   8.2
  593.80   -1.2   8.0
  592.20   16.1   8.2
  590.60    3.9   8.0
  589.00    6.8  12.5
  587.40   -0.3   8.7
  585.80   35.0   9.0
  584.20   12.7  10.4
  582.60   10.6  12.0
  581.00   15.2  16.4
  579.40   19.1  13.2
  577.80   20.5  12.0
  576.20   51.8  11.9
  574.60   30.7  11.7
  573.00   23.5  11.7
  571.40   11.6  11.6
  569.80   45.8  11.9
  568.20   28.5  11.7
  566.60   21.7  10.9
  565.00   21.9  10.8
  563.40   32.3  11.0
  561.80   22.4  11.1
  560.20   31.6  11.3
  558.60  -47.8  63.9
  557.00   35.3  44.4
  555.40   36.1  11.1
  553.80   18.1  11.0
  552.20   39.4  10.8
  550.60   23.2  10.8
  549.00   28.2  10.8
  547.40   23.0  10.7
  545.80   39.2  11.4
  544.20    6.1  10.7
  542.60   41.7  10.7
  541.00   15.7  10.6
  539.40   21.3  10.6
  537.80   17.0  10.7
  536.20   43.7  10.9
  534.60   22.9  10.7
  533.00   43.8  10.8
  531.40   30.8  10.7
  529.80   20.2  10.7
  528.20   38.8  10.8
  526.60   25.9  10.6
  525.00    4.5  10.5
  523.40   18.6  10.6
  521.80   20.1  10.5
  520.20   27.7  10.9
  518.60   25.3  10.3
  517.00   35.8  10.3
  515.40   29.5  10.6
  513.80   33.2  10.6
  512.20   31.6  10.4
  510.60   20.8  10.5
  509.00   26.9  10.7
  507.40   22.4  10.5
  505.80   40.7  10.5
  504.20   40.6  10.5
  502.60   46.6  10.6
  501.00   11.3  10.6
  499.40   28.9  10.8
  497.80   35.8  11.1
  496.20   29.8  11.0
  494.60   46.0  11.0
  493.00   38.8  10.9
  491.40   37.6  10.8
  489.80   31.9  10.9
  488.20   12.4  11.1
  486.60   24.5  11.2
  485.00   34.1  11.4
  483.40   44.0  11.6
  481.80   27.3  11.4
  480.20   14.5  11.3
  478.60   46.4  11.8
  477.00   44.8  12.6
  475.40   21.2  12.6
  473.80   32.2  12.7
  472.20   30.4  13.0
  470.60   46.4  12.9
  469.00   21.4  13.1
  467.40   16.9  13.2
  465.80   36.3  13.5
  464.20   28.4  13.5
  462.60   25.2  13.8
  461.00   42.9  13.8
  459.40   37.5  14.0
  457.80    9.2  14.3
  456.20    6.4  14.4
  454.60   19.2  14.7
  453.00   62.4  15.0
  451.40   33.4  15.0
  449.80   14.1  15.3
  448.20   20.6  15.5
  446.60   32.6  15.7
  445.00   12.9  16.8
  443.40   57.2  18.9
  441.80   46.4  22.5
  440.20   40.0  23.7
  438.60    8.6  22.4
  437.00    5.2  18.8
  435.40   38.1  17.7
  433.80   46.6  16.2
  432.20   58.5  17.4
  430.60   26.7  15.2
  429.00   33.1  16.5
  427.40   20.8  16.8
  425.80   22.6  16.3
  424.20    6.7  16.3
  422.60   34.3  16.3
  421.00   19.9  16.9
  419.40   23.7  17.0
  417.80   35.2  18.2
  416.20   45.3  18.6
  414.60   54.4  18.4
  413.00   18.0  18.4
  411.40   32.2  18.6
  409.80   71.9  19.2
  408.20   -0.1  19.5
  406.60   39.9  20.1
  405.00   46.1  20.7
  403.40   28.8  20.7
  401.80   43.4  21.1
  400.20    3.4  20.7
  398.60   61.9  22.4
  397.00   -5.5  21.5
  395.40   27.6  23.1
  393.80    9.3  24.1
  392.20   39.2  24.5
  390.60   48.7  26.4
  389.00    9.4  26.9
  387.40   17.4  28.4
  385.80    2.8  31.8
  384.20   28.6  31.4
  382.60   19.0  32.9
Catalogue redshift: 0.76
